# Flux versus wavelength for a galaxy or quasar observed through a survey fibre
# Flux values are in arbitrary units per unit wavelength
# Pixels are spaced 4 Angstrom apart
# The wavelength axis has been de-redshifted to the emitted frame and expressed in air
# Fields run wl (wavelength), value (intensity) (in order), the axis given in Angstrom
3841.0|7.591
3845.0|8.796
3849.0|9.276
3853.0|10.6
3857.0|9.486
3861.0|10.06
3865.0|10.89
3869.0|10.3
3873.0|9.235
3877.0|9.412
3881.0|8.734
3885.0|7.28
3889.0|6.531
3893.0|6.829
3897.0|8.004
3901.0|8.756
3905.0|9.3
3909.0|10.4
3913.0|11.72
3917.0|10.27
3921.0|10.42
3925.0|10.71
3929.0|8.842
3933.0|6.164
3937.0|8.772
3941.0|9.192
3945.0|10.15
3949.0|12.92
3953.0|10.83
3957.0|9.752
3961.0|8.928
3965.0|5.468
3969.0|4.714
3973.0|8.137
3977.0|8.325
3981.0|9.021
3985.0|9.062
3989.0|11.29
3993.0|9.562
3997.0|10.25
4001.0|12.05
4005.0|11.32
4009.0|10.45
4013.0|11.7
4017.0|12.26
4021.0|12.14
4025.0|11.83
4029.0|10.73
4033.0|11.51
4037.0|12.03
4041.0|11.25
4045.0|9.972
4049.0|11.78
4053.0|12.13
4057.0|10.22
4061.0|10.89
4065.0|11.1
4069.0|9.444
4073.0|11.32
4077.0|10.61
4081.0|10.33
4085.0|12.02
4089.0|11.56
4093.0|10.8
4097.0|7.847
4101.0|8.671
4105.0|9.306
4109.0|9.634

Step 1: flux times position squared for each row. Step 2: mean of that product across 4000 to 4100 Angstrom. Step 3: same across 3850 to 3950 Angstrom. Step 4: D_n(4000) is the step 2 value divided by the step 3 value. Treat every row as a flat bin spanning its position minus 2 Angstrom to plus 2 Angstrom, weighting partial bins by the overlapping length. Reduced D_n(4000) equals 1.27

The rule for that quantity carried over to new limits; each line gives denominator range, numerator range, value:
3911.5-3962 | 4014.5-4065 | 1.21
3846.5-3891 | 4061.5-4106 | 1.24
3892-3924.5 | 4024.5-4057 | 1.26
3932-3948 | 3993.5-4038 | 1.32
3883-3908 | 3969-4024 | 1.37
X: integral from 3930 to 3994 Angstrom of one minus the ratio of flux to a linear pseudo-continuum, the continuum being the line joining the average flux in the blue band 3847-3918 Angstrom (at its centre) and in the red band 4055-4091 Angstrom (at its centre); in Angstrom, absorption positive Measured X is 6.7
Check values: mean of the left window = 9.27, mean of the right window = 10.8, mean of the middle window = 8.88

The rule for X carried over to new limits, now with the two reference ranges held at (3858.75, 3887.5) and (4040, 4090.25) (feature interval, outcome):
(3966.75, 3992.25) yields 4.49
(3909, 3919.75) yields -1.26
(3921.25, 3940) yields 1.94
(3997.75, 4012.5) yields -1.09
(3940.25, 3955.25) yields -1.35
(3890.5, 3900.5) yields 2.07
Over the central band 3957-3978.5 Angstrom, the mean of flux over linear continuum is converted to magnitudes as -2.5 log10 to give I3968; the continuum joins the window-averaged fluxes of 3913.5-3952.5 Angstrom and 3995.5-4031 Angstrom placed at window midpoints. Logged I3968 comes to 0.39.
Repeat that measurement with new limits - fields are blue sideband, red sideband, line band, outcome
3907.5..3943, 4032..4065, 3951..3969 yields 0.21 mag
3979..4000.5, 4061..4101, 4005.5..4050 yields -0.12 mag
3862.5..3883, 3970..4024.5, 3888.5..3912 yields 0.15 mag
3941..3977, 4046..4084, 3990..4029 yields -0.15 mag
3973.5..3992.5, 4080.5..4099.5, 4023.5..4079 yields -0.10 mag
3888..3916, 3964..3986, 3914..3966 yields -0.17 mag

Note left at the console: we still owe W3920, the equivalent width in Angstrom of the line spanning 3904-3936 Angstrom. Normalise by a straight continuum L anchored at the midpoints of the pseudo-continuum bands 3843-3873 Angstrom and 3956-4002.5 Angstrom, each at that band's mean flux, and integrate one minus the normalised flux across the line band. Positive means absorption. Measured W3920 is -1.3 Angstrom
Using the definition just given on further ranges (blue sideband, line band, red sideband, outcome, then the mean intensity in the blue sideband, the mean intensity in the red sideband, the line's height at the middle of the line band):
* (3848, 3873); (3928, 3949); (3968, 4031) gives 2.4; 10.1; 10.3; 10.2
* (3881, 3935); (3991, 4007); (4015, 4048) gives 0.0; 8.86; 11.5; 10.8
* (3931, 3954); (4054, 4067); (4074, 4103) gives -0.9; 9.62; 10.3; 10.2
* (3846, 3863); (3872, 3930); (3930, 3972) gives 0.9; 9.79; 8.68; 9.26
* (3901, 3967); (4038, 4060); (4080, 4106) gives -2.5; 9.59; 10.1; 9.96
